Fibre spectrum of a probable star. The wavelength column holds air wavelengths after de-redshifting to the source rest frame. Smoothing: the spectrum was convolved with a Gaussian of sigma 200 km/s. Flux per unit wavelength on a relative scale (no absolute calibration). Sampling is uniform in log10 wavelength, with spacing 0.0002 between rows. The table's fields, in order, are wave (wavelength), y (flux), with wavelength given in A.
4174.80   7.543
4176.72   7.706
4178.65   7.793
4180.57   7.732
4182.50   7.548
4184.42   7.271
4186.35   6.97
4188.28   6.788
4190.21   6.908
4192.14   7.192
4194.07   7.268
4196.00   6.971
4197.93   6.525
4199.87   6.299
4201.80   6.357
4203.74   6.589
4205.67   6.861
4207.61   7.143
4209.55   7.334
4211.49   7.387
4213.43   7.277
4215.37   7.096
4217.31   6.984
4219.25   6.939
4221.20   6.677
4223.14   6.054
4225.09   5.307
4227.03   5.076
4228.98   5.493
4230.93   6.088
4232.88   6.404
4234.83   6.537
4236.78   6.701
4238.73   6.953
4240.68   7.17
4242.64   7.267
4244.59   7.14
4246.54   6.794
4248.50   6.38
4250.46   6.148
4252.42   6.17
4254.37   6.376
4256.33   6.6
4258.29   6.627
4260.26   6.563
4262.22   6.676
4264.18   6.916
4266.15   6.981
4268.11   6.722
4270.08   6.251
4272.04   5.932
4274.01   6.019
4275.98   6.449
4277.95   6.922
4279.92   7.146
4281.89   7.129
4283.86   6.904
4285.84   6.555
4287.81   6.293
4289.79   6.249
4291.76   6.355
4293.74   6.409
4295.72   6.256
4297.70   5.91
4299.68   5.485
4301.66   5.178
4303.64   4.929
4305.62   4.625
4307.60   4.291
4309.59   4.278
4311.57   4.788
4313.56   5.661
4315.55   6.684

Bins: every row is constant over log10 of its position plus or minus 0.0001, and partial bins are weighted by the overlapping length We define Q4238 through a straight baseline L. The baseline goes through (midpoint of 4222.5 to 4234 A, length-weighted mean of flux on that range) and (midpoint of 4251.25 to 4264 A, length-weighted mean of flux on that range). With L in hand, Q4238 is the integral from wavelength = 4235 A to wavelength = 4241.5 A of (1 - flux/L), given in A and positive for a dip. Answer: -1.0 A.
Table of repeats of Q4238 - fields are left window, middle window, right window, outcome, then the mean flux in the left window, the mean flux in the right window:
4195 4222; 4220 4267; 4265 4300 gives 1.54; 6.89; 6.46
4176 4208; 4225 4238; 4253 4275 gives 1.43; 7.05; 6.51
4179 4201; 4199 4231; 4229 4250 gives 1.53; 7.06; 6.67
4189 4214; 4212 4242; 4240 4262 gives 1.37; 6.92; 6.65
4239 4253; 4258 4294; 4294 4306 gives -3.22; 6.75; 5.5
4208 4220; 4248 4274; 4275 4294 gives 1.34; 7.17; 6.65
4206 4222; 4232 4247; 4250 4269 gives -0.15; 7.1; 6.59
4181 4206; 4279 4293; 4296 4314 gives -3.37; 6.91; 5.05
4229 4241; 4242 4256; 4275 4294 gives -0.08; 6.52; 6.65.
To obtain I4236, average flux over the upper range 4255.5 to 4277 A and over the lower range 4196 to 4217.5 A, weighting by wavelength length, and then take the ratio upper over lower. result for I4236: 0.9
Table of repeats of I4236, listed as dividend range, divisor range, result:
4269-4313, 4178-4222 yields 0.84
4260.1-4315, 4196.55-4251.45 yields 0.92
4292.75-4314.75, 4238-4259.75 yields 0.79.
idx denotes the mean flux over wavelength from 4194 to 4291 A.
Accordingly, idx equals 6.61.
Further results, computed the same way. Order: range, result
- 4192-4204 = 6.72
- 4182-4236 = 6.68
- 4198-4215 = 6.89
